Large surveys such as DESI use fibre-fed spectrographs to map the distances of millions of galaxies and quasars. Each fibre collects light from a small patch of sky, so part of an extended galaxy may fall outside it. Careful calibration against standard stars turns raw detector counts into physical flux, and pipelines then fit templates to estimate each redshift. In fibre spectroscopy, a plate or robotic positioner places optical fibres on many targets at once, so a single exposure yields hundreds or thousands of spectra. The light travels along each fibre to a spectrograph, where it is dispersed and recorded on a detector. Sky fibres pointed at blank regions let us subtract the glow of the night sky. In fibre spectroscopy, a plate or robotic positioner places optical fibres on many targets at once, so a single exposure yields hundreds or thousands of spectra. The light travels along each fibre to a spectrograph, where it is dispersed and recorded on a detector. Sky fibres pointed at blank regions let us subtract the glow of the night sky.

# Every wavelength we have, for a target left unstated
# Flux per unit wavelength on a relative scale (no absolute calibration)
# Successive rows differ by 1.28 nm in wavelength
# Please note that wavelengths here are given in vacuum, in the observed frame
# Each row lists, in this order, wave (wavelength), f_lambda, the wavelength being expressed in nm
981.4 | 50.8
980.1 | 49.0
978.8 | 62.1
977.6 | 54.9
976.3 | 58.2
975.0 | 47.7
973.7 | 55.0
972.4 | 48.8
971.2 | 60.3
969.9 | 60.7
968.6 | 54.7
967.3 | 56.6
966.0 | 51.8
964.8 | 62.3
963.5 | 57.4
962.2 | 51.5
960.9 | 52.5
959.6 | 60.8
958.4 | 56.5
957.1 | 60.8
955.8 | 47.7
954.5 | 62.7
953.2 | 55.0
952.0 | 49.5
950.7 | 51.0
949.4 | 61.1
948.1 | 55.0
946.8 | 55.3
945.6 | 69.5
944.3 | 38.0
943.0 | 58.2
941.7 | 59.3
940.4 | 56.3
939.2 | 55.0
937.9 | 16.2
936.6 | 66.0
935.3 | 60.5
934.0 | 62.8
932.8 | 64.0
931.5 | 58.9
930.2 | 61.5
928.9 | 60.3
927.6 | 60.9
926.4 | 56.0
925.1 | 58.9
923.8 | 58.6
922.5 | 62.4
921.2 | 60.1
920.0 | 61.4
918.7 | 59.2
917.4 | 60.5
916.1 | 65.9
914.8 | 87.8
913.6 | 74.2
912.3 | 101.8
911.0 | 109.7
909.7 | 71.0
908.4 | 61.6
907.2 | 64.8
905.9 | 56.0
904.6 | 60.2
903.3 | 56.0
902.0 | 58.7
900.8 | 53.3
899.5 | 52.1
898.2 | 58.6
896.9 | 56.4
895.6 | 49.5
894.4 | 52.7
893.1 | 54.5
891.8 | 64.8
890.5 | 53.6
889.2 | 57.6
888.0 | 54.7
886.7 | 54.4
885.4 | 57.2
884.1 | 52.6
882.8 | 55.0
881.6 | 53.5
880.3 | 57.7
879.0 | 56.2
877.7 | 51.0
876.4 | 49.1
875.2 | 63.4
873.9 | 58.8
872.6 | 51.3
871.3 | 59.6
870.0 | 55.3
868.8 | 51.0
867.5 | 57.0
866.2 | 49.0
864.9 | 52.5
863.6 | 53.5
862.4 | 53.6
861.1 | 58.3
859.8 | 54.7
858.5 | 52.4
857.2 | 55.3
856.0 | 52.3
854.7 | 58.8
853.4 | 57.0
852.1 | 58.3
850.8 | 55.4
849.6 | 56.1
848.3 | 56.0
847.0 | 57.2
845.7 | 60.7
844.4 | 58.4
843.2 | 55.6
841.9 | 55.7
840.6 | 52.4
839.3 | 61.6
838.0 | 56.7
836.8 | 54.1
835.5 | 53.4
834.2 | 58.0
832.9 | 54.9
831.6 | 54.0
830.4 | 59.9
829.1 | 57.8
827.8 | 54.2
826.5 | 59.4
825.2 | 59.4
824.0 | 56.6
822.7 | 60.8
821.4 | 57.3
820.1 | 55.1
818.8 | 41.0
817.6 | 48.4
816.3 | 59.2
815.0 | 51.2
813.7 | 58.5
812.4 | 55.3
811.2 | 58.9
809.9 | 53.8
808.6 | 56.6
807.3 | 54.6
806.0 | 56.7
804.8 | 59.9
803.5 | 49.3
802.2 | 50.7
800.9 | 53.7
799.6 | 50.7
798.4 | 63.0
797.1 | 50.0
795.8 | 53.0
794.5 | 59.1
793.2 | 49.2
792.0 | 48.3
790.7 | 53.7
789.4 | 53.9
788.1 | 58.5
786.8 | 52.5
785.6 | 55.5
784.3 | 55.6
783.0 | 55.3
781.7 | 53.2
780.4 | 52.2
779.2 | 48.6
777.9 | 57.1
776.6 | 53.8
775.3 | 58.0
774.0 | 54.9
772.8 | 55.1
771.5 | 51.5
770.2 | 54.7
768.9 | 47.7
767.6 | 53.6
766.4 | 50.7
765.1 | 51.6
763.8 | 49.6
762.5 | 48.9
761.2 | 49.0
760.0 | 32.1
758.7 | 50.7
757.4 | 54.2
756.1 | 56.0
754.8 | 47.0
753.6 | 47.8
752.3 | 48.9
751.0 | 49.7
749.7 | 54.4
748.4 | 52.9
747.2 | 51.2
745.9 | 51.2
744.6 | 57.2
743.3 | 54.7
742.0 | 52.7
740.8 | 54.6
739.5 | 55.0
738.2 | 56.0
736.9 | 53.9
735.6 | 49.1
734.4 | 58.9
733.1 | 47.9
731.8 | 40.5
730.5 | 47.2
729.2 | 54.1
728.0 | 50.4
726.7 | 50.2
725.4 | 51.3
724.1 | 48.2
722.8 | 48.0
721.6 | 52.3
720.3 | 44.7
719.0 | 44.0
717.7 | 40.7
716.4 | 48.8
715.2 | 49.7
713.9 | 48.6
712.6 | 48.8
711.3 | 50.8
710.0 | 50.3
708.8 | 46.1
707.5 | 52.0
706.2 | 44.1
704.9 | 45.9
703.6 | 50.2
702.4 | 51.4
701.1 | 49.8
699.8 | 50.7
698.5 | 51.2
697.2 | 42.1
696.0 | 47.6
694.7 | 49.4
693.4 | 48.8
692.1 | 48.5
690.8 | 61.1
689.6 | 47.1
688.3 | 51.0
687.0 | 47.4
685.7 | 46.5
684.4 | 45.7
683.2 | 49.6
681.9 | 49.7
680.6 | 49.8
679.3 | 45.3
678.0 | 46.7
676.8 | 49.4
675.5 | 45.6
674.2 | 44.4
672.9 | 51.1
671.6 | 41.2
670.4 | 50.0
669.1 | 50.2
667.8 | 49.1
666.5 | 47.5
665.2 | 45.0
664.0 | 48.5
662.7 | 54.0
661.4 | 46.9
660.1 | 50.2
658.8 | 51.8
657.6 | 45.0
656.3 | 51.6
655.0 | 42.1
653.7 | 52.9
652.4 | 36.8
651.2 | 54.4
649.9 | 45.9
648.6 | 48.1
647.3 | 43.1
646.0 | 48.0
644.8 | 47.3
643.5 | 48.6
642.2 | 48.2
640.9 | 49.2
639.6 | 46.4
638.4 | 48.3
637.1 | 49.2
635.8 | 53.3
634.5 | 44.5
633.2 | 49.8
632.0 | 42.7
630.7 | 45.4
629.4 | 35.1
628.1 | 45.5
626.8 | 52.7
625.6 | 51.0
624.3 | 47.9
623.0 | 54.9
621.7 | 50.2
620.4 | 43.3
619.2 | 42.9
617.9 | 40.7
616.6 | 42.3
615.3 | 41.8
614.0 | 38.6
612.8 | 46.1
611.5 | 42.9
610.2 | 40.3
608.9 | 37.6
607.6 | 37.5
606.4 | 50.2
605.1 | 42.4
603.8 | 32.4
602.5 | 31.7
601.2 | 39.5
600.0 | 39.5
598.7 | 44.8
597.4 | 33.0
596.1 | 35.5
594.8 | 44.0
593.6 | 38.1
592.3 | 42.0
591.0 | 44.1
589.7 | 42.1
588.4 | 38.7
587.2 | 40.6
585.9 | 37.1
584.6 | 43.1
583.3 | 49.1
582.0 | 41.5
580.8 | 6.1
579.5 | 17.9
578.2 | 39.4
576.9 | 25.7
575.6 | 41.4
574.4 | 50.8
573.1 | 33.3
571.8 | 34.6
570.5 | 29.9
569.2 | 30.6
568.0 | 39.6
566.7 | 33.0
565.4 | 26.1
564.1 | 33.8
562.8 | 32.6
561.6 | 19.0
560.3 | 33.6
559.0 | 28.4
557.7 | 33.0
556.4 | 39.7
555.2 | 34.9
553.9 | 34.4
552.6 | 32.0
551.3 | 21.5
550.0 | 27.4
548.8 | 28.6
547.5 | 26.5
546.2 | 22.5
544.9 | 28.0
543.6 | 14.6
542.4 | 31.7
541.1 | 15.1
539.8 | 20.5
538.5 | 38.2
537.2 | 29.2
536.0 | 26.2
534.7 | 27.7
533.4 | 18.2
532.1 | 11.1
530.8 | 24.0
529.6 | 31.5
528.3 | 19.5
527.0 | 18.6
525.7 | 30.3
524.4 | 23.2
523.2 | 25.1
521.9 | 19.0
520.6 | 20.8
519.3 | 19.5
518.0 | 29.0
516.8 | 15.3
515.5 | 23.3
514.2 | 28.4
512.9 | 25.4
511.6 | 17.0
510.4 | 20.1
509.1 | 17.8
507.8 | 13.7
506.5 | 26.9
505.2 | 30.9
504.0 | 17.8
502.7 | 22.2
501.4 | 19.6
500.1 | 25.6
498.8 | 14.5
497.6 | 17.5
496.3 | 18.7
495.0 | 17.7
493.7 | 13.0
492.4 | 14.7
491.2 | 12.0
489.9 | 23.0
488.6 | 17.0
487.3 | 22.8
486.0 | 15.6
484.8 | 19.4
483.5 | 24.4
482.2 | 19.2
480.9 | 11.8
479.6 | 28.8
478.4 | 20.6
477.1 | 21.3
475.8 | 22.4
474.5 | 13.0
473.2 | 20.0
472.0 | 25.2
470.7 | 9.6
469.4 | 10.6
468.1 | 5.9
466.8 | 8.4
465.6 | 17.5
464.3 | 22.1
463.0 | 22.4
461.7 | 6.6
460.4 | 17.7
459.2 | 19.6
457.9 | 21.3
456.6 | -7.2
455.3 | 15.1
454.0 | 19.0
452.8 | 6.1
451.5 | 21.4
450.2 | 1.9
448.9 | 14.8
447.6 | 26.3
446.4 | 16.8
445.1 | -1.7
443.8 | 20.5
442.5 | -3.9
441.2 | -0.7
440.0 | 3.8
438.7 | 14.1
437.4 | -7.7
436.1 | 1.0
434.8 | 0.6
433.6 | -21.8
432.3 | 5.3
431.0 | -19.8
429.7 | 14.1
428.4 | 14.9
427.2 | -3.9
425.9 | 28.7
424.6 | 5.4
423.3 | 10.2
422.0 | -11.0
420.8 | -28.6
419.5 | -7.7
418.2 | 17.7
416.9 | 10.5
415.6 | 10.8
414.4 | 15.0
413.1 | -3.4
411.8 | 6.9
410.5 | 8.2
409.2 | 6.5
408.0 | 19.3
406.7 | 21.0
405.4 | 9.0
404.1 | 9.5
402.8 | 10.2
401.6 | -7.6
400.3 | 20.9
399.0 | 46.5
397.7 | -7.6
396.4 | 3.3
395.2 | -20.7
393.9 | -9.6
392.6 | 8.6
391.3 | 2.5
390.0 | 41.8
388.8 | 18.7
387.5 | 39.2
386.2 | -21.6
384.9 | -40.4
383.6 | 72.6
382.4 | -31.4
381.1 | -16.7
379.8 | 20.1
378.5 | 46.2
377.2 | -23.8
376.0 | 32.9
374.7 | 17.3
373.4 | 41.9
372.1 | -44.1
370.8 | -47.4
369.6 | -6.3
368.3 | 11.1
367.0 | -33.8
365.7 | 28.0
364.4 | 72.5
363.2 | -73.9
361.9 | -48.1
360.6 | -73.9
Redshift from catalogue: 0.389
